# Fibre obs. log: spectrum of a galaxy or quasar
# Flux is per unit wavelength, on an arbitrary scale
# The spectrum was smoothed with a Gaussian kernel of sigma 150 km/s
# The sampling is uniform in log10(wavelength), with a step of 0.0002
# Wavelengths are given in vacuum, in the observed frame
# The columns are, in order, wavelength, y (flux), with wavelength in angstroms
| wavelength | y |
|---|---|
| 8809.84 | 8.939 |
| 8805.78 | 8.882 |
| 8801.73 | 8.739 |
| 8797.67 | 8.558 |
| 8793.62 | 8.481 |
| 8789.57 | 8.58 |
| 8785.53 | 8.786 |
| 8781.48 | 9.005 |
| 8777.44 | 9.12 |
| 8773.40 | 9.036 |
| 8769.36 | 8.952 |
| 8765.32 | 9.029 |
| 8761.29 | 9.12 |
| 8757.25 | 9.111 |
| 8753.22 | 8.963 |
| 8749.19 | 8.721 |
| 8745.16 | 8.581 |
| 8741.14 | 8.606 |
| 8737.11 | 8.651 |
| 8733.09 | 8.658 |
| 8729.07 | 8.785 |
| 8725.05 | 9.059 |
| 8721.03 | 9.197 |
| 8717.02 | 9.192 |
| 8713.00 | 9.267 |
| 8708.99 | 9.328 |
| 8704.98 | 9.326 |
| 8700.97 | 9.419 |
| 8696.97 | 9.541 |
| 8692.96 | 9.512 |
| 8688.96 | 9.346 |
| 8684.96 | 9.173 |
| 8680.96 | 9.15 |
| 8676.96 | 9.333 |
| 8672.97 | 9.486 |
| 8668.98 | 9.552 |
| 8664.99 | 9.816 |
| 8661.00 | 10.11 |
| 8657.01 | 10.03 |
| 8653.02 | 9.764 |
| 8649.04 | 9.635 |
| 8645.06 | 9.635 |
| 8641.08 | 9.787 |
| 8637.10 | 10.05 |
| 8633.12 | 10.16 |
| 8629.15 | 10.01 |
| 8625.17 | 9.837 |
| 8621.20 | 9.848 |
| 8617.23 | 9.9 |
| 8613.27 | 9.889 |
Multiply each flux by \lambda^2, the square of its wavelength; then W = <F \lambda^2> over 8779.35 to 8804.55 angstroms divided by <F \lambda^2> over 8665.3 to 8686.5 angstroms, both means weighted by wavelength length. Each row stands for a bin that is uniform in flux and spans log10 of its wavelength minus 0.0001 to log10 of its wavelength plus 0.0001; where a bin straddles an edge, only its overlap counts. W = 0.95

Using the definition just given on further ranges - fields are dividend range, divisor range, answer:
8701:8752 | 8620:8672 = 0.93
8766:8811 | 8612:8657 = 0.93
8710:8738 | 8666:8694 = 0.97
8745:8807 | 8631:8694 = 0.94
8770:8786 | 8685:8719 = 0.98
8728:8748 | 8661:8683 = 0.92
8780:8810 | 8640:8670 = 0.92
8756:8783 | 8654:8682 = 0.96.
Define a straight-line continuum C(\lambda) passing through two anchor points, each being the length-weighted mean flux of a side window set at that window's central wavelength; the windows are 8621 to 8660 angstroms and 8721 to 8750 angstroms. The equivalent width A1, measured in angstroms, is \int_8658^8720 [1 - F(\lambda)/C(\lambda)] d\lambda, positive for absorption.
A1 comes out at -0.9 angstroms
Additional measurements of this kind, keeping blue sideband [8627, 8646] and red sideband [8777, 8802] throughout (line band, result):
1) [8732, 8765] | 0.9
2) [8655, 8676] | -0.1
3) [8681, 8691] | 0.3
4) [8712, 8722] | 0.1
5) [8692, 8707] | 0.0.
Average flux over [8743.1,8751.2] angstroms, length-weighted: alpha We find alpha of 8.66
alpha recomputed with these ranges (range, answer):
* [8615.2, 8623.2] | 9.88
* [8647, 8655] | 9.71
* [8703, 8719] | 9.28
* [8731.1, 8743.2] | 8.64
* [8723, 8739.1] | 8.79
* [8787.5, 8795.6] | 8.54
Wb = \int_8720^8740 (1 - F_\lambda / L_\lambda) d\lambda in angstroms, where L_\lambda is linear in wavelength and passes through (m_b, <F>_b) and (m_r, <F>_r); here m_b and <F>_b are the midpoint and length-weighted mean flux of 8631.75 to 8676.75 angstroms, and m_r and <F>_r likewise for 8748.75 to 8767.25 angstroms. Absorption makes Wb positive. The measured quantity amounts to 0.8 angstroms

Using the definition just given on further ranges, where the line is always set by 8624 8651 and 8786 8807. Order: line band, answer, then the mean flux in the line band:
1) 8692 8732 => 0.26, 9.24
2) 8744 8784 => -0.32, 8.97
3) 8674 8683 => 0.27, 9.27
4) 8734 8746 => 0.61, 8.62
